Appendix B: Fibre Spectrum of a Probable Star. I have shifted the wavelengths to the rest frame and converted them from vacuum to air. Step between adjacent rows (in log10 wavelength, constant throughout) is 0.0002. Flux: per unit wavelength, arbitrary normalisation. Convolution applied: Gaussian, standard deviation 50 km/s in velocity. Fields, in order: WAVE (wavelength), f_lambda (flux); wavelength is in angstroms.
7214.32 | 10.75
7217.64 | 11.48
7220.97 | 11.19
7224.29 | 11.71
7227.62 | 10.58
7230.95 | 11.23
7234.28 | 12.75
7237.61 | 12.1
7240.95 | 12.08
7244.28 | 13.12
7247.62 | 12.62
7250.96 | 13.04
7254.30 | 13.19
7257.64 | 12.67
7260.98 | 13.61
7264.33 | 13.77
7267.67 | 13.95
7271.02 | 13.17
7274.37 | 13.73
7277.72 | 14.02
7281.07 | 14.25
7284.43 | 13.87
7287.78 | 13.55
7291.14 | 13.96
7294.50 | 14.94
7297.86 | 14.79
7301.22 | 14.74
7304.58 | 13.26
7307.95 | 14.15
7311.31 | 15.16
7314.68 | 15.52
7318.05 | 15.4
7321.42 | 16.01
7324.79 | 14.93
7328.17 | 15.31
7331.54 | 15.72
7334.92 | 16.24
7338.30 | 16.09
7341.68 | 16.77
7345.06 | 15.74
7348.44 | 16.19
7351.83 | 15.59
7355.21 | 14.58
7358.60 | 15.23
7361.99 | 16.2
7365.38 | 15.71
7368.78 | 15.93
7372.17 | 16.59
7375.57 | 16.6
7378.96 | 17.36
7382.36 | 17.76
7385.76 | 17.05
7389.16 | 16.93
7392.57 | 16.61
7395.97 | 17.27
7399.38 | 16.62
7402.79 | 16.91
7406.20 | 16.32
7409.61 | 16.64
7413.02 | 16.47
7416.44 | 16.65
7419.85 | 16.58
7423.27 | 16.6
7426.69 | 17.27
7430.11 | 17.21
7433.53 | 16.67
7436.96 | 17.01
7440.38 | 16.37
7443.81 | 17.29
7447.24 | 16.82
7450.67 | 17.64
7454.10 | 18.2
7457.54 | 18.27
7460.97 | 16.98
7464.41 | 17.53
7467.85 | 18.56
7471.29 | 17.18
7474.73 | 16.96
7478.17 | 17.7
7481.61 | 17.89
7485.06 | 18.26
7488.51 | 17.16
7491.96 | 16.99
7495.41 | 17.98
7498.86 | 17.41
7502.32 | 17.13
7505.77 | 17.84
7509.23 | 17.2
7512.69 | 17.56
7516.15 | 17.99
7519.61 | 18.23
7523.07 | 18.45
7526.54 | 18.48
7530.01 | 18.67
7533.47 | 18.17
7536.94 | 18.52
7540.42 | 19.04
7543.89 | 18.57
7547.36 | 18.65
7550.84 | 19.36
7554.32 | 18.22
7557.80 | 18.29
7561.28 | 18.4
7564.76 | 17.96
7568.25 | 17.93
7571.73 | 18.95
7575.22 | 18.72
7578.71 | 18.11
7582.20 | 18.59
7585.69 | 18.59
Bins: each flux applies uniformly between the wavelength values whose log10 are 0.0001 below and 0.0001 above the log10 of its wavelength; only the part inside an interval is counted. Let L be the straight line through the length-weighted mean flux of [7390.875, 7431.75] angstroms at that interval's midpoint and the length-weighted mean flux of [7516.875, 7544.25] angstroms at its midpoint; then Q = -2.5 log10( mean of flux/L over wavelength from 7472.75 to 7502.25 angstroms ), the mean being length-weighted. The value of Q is 0.02 mag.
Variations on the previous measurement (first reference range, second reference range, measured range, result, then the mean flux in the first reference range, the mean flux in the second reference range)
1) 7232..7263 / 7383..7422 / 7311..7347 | -0.06 mag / 12.8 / 16.8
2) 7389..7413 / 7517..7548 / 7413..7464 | 0.01 mag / 16.7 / 18.5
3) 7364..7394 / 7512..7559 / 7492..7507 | 0.03 mag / 16.7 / 18.5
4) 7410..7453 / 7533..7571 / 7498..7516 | 0.03 mag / 16.9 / 18.5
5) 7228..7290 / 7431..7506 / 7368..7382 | -0.09 mag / 13.1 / 17.4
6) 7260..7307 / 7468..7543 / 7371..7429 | -0.05 mag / 14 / 17.9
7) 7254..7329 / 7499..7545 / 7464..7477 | -0.02 mag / 14.3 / 18.1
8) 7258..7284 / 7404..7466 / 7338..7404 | -0.04 mag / 13.7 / 17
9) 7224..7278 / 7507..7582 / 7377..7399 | -0.12 mag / 12.8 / 18.4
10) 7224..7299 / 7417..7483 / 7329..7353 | -0.08 mag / 13.2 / 17.3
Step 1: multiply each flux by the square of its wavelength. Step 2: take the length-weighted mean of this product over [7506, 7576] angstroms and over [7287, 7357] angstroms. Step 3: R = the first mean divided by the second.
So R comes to 1.3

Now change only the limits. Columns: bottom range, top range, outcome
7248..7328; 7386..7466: 1.25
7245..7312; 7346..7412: 1.22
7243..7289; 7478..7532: 1.41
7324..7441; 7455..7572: 1.14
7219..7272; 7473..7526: 1.51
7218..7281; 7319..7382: 1.29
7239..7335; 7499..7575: 1.38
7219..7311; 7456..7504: 1.41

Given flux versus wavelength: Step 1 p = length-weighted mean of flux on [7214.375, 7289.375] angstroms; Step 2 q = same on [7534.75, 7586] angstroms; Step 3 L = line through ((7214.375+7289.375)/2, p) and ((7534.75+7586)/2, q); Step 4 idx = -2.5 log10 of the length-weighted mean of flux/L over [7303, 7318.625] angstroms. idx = -0.06 mag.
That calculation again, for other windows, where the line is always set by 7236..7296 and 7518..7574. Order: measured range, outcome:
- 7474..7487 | -0.03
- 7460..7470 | -0.04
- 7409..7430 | -0.04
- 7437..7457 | -0.04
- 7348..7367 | -0.03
